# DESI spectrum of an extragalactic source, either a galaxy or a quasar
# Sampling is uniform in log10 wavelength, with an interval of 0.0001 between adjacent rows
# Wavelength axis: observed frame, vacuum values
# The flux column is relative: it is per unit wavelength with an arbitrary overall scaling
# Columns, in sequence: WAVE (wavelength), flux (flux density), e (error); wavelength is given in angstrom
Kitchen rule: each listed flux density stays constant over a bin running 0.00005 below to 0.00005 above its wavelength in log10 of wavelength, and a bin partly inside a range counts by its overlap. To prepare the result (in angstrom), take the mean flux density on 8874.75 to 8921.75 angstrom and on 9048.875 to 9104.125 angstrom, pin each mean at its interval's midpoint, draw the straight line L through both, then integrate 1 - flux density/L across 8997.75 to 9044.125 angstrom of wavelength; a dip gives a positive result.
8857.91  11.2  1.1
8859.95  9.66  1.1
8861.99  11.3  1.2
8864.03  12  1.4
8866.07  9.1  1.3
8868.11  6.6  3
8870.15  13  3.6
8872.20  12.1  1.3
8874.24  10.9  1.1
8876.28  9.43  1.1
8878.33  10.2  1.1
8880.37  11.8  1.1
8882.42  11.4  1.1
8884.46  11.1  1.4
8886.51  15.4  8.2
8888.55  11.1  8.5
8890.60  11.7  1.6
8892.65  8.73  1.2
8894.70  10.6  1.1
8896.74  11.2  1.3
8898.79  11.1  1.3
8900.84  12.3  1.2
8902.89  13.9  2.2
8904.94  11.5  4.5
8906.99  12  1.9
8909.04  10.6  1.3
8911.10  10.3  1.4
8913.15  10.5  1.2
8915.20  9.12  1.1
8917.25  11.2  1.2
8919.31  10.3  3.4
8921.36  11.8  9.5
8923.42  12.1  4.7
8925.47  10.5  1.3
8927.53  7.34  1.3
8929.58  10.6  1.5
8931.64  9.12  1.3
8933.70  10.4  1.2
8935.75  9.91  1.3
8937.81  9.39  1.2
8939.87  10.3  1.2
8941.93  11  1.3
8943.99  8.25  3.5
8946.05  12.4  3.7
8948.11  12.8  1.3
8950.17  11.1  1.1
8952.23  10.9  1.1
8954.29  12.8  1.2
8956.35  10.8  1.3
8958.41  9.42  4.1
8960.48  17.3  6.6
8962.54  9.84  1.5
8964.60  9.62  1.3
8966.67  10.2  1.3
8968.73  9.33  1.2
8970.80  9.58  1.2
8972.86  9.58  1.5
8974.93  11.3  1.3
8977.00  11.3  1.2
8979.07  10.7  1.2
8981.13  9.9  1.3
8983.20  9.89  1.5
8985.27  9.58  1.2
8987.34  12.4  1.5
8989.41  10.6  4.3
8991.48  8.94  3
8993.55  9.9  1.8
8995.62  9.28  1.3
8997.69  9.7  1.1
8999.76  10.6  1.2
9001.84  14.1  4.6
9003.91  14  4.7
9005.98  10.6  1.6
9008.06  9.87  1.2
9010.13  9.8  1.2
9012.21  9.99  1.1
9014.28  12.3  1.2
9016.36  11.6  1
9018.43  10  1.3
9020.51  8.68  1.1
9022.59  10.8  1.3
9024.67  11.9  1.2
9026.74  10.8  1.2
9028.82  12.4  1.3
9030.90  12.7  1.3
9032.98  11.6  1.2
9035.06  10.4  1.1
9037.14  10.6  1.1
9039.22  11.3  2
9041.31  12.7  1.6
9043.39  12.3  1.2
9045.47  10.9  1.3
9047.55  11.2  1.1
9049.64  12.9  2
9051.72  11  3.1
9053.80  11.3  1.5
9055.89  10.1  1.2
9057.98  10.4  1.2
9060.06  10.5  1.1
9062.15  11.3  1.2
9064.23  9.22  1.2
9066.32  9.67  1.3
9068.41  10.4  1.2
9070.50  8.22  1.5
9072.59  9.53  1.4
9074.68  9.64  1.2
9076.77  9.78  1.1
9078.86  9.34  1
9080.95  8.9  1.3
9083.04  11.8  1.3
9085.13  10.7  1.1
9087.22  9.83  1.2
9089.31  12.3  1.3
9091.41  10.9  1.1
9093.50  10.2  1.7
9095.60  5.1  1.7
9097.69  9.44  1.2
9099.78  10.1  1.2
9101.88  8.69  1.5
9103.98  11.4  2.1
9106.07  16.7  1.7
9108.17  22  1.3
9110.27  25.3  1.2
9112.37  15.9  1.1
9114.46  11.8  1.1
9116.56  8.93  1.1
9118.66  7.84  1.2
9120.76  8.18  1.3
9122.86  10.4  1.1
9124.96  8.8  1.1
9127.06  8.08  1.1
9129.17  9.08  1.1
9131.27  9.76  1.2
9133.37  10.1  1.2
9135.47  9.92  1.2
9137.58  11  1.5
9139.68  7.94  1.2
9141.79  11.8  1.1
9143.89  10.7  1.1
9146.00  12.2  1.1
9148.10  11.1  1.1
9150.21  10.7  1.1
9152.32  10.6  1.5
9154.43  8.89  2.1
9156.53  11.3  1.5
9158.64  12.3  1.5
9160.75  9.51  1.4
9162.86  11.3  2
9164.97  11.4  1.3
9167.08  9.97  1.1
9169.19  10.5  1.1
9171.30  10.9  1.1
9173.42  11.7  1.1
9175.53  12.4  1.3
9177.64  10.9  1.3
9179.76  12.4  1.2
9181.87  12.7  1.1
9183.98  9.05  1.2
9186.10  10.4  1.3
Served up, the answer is -3.9 angstrom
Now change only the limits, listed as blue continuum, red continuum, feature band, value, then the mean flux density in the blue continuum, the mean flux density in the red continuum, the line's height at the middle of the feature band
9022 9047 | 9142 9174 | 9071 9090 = 2.0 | 11.5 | 10.9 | 11.3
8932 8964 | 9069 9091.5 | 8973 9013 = 0.3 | 11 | 10.1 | 10.7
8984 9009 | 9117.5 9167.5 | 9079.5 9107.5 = -0.7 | 10.8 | 10.1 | 10.3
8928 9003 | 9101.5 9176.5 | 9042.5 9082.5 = 2.5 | 10.6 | 11.4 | 11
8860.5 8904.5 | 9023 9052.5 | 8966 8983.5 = 1.9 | 11.2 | 11.6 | 11.4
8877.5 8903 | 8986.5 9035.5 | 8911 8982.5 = 4.1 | 11.5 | 11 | 11.3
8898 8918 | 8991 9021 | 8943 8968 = -0.7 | 11.3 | 10.7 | 11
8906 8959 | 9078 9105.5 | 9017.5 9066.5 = -4.1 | 10.6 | 10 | 10.2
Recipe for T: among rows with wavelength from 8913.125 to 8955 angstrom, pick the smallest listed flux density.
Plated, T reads 7.34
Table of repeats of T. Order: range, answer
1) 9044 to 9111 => 5.1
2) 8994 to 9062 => 8.68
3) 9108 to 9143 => 7.84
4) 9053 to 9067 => 9.22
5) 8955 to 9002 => 8.94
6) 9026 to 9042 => 10.4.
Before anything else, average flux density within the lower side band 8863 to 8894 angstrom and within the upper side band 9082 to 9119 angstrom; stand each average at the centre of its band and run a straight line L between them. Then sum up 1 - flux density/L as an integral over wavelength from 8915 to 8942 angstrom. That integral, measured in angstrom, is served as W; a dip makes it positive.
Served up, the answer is 2.5 angstrom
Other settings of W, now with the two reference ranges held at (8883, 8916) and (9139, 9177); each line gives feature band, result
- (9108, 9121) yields -3.8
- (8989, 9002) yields 1.1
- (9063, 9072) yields 1.3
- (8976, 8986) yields 0.8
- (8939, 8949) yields 0.3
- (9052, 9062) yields 0.3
